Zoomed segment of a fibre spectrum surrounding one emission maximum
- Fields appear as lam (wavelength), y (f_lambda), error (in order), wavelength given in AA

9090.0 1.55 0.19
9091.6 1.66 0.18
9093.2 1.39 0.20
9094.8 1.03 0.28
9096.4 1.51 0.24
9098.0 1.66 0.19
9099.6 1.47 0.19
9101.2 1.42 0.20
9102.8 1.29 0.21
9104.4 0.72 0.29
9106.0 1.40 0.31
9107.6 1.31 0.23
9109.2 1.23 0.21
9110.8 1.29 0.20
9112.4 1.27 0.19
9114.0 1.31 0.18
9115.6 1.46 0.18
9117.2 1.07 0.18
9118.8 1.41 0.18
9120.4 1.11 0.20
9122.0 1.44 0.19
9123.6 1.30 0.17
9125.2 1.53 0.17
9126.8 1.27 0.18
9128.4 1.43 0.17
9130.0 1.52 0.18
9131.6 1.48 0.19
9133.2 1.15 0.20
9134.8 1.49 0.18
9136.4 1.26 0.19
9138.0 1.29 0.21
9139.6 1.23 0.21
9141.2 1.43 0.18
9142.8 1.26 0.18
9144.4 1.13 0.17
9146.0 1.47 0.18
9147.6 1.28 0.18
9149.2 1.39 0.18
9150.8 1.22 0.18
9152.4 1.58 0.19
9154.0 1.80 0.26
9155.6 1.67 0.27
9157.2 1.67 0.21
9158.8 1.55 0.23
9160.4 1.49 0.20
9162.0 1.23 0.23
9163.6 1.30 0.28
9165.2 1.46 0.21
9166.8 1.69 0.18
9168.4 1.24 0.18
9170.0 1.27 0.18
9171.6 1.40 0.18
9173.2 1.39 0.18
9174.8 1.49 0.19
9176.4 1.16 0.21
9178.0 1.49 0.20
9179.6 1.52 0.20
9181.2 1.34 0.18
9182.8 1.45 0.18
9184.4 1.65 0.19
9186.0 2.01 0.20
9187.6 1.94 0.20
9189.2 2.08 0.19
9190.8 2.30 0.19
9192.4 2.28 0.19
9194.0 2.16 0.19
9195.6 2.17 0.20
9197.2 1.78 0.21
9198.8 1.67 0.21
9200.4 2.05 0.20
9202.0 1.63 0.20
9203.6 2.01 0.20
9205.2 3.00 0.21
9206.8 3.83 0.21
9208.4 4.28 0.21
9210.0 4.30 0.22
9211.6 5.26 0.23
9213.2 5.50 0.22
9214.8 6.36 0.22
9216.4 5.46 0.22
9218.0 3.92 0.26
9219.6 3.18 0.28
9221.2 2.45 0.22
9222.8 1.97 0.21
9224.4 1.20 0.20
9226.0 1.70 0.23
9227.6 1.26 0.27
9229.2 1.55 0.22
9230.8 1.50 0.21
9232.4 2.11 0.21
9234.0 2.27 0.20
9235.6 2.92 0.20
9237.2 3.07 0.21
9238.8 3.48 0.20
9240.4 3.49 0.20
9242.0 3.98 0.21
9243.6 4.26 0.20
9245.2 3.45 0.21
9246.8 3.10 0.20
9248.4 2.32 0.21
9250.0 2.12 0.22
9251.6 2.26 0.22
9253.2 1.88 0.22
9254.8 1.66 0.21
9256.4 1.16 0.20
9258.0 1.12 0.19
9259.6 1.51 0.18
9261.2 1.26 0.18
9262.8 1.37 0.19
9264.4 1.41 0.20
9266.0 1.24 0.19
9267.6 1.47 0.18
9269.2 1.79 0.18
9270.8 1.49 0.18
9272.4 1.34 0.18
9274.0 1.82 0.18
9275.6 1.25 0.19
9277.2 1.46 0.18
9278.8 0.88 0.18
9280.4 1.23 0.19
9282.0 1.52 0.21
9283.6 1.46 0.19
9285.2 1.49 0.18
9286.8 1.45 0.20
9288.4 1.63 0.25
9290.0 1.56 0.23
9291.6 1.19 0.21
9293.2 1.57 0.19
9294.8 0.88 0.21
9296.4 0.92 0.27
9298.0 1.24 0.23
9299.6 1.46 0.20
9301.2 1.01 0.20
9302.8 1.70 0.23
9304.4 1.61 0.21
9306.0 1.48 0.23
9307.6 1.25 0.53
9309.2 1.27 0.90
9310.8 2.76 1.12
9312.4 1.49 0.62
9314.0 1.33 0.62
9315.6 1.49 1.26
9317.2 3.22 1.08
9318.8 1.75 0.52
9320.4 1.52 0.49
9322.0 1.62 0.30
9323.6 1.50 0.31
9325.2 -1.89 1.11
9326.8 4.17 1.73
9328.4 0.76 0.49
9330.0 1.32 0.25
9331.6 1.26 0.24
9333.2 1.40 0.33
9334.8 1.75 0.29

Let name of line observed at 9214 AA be H-alpha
